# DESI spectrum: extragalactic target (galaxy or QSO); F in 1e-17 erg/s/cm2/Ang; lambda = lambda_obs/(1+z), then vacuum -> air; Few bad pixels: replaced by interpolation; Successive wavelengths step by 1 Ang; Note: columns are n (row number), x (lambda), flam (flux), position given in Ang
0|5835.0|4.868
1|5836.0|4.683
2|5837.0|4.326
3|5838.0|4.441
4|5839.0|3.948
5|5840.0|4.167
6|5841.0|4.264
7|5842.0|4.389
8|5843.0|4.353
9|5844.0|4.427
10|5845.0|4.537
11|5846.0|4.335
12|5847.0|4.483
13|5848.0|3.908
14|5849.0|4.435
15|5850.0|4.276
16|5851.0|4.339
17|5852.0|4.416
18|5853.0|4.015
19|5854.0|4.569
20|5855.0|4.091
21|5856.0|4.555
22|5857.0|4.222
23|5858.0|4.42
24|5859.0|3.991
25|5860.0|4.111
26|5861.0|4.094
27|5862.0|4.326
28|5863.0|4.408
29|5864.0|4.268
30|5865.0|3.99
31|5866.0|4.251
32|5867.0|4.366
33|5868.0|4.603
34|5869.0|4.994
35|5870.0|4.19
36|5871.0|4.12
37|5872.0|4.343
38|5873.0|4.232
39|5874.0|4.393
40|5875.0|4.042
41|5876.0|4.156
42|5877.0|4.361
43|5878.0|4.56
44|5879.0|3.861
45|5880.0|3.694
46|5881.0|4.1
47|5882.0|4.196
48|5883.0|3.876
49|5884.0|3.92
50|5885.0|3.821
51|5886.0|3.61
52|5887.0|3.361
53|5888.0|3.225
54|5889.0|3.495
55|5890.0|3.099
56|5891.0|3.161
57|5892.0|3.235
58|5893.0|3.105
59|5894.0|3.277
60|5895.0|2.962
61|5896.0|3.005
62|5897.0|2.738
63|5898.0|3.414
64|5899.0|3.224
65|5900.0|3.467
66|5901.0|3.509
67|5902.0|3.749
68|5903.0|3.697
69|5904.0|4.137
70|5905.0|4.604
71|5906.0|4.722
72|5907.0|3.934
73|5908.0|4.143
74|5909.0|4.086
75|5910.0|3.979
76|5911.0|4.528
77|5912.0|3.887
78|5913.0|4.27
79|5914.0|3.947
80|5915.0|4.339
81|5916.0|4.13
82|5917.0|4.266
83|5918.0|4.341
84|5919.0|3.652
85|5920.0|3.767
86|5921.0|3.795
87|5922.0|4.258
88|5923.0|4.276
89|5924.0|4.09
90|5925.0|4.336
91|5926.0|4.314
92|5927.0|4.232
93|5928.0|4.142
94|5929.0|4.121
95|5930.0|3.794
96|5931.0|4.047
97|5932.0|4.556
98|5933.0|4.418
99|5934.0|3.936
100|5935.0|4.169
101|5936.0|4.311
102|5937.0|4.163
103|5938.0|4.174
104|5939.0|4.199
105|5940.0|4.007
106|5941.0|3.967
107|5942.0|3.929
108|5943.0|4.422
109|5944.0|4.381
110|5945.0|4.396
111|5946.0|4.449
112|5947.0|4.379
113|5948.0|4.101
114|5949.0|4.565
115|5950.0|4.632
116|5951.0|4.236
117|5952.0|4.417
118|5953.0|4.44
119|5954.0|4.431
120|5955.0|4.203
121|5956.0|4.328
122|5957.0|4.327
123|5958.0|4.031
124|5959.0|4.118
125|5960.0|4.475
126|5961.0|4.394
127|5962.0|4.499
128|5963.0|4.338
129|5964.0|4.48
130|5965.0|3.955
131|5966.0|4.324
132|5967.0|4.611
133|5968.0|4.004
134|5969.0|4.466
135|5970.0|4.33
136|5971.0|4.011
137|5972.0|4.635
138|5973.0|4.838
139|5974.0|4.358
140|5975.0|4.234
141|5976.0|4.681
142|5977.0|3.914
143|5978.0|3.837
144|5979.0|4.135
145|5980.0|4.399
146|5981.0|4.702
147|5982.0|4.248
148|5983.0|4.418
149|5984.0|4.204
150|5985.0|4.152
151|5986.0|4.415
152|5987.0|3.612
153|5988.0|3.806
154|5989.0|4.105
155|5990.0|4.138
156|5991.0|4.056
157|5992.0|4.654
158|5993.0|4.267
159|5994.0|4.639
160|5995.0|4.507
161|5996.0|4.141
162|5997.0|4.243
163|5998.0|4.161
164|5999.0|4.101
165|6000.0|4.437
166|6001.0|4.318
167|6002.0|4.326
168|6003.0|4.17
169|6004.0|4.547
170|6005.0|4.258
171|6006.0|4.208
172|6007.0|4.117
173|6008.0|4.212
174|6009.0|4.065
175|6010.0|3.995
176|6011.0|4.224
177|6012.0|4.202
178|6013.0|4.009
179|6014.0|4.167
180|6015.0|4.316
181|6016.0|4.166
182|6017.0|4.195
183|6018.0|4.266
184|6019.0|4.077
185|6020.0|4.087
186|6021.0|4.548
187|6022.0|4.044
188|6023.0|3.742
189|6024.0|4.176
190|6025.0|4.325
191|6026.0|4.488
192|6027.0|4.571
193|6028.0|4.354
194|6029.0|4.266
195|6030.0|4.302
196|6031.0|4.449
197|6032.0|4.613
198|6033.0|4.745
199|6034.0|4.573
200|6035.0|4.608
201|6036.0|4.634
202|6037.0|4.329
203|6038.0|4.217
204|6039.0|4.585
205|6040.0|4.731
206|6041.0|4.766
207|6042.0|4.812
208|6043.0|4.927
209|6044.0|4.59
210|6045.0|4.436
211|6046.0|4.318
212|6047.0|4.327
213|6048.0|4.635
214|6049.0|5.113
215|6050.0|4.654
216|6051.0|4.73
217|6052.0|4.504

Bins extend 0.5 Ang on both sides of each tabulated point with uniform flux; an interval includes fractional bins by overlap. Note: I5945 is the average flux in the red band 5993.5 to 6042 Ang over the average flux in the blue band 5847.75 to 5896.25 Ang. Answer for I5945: 1.08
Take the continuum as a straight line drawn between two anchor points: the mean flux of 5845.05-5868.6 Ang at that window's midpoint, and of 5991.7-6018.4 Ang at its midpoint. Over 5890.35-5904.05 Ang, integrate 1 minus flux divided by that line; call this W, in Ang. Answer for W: 3.1 Ang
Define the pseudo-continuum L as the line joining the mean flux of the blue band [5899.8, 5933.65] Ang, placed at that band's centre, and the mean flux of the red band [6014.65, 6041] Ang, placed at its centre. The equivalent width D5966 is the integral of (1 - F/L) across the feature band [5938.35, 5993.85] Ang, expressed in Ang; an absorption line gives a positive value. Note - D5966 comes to -0.82 Ang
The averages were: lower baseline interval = 4.11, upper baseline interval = 4.37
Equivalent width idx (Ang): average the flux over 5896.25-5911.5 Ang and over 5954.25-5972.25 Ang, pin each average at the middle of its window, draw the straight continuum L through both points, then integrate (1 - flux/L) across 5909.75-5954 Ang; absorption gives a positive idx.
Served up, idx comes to -1.5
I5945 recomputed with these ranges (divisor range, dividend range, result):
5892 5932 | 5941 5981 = 1.11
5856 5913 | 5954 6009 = 1.09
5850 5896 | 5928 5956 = 1.06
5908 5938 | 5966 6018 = 1.03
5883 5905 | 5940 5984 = 1.26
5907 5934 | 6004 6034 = 1.03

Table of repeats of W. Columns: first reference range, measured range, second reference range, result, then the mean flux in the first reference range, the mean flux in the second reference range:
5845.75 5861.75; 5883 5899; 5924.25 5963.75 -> 3.6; 4.27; 4.27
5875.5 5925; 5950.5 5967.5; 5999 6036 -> -1.2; 3.82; 4.28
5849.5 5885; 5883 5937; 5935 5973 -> 5.1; 4.23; 4.31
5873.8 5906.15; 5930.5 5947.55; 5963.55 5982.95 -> -0.7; 3.67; 4.33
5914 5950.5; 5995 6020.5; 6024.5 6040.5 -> 1.2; 4.19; 4.49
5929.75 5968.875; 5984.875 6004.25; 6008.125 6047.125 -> 0.4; 4.28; 4.36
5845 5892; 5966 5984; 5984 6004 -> -0.5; 4.11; 4.23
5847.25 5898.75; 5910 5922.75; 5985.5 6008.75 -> -0.1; 3.96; 4.23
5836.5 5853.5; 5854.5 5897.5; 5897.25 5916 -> 2.2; 4.3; 3.97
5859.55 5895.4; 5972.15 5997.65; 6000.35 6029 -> -0.7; 3.94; 4.22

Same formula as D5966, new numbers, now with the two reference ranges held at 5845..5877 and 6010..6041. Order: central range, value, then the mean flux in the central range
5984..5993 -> 0.4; 4.13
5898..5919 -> 1.4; 4.02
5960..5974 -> -0.2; 4.38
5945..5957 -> -0.2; 4.38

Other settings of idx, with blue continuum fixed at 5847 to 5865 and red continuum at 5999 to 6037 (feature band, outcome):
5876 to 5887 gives 0.7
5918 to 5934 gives 0.6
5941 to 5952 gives -0.1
